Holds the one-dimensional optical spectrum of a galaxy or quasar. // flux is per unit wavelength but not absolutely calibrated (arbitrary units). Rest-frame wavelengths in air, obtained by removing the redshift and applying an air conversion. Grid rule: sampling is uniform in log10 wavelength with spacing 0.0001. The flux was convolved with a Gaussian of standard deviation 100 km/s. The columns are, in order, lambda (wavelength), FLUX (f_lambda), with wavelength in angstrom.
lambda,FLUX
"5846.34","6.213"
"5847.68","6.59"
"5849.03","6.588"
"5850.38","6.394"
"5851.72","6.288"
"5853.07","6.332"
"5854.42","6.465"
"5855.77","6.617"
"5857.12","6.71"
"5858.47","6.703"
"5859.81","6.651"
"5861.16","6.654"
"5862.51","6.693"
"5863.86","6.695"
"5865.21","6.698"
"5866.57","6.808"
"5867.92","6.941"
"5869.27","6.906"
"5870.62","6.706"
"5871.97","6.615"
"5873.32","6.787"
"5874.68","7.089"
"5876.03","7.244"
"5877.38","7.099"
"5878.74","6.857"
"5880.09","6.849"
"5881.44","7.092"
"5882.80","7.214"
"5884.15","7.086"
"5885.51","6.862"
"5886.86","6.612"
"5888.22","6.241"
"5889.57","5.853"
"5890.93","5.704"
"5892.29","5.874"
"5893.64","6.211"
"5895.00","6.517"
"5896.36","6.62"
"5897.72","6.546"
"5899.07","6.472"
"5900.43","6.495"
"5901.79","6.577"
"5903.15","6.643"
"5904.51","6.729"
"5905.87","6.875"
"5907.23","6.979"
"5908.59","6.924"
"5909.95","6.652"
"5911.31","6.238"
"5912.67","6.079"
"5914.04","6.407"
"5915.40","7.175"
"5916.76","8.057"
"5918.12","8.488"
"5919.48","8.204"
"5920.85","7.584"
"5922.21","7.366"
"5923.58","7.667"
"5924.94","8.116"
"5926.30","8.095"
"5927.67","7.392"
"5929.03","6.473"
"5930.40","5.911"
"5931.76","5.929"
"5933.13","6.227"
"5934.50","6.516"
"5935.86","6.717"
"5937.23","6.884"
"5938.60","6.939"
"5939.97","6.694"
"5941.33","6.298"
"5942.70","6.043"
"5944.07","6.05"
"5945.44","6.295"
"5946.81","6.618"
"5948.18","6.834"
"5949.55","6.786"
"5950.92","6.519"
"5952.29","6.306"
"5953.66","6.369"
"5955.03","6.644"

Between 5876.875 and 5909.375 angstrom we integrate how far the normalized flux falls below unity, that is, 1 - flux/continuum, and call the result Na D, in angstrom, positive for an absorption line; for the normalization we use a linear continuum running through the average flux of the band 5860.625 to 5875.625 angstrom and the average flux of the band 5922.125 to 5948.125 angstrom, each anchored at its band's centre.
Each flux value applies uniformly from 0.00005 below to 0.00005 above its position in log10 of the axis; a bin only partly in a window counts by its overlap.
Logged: 0.7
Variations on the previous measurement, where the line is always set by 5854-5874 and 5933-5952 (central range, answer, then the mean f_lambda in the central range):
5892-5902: 0.3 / 6.43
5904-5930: -2.5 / 7.23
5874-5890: -0.4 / 6.86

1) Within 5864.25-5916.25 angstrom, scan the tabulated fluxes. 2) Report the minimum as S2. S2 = 5.704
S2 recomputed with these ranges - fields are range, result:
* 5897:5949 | 5.911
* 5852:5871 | 6.332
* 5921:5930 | 6.473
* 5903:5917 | 6.079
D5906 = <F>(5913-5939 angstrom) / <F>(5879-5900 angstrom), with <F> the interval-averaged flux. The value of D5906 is 1.1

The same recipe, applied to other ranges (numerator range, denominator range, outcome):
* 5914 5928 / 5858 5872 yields 1.15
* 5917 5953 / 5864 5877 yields 1.00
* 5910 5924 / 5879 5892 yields 1.10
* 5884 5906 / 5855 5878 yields 0.95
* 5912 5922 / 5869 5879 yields 1.07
